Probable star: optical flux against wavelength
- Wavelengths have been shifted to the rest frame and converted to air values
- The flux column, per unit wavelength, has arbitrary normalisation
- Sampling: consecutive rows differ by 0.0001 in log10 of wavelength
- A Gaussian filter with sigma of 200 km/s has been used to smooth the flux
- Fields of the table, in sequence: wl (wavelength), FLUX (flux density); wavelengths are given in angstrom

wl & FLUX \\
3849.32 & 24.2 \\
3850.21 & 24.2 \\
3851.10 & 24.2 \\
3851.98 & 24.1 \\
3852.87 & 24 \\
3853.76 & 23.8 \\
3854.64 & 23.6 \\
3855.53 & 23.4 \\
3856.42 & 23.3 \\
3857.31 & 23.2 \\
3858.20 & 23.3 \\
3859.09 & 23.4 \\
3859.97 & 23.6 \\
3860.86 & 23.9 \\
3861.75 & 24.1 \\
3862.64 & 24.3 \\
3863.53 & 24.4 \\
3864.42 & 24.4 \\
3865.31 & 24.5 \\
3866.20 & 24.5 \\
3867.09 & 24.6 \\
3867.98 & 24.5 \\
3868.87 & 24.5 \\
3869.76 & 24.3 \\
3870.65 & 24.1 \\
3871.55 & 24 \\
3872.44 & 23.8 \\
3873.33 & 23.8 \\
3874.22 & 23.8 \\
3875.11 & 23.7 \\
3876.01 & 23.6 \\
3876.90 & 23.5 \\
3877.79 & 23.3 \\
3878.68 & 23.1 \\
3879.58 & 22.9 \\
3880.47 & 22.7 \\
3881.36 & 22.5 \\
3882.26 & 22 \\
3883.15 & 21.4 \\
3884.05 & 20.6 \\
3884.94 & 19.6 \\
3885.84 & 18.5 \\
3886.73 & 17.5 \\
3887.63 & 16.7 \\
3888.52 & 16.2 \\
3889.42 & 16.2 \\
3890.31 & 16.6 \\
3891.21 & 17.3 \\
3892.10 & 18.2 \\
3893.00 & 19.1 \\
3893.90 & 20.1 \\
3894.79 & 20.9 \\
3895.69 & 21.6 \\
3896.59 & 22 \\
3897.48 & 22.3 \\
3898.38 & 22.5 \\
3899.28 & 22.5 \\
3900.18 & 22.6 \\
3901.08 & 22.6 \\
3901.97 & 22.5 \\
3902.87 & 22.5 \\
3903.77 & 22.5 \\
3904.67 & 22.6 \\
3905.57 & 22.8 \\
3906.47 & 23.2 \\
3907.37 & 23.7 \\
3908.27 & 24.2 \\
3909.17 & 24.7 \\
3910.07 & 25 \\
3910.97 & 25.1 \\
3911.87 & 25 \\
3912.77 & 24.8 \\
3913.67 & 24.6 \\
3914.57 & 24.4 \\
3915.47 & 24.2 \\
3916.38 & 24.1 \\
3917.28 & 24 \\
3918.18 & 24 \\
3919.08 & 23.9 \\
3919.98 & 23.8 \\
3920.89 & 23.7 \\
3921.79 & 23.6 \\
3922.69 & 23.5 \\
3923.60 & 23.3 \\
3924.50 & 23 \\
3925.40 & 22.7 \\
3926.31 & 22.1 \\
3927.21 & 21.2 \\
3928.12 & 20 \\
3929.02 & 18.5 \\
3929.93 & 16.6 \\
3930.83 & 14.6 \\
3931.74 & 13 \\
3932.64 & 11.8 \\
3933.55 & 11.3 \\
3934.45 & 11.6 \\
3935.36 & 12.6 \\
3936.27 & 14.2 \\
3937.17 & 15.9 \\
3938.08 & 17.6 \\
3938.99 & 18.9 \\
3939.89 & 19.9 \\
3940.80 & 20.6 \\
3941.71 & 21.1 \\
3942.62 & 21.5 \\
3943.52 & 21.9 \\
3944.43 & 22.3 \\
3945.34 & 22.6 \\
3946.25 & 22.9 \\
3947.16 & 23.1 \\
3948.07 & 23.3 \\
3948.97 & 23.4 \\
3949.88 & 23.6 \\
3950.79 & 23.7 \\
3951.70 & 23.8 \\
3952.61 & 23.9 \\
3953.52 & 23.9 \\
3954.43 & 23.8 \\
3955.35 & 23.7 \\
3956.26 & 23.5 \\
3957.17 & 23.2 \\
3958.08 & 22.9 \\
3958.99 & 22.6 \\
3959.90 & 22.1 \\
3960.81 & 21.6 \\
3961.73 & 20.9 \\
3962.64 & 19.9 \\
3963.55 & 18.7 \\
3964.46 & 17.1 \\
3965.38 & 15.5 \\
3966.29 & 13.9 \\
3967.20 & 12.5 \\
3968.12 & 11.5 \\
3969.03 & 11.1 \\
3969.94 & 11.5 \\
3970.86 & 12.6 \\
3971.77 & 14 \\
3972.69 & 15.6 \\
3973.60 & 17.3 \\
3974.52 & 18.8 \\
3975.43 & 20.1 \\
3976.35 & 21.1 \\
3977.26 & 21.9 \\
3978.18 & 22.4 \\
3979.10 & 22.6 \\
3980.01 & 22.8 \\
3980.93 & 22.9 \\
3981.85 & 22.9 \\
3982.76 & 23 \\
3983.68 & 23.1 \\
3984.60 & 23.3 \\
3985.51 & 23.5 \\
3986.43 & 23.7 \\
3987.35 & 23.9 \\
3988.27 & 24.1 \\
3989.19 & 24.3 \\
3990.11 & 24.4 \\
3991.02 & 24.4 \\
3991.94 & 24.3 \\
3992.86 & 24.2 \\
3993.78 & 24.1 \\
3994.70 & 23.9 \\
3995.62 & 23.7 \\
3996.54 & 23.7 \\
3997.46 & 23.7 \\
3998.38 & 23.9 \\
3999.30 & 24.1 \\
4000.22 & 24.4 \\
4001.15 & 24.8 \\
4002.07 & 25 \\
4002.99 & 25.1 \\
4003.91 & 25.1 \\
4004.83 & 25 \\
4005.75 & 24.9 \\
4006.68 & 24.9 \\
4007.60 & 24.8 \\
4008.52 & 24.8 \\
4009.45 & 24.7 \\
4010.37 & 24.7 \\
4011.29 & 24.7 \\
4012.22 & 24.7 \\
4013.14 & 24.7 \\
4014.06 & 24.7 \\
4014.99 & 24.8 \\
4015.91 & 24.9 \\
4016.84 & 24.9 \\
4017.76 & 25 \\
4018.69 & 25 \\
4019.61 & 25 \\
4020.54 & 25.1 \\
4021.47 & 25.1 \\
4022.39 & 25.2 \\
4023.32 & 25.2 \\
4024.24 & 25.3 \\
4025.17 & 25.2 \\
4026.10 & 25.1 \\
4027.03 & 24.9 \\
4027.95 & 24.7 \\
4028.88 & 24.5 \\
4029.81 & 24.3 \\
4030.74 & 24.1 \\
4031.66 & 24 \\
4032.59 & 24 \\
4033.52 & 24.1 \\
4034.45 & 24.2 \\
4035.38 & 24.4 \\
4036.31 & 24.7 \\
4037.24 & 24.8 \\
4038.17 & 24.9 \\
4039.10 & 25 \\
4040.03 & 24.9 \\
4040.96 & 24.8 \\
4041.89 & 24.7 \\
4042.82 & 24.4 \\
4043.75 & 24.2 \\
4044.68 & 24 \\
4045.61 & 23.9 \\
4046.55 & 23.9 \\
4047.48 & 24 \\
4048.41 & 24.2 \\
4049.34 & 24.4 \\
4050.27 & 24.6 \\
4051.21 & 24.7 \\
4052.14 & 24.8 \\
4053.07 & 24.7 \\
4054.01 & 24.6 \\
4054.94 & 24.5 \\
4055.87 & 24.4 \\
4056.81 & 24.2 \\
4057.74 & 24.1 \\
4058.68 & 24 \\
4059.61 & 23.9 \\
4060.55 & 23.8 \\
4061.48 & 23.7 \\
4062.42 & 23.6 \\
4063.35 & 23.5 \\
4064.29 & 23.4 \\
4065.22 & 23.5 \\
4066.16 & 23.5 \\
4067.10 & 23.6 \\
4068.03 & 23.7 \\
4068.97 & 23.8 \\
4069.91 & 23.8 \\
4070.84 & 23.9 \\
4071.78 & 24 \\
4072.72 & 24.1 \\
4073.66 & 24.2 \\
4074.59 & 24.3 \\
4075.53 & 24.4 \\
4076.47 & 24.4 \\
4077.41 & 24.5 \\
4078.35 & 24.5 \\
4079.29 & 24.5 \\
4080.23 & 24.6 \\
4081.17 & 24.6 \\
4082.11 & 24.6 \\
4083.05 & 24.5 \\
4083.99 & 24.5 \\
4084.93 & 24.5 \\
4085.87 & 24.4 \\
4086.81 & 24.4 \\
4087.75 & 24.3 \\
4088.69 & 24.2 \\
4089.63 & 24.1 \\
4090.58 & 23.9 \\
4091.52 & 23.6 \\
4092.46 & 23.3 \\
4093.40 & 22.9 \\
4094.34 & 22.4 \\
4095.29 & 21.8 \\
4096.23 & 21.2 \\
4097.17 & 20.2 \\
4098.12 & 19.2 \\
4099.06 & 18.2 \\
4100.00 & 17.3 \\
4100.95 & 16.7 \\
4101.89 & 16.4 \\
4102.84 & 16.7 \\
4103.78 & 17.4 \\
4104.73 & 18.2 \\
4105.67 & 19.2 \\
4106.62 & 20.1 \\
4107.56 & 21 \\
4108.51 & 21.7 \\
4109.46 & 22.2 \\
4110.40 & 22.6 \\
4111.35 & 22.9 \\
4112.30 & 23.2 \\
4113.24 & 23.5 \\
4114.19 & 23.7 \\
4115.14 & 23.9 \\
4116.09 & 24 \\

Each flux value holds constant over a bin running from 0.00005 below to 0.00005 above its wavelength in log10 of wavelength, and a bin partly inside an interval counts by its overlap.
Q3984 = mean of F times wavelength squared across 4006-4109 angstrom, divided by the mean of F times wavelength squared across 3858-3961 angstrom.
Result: 1.2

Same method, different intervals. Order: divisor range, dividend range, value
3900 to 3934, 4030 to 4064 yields 1.18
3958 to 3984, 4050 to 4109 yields 1.29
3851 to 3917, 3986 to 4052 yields 1.16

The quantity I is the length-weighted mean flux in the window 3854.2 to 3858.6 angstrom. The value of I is 23.3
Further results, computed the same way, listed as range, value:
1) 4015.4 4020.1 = 25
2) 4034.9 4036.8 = 24.5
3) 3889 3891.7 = 16.8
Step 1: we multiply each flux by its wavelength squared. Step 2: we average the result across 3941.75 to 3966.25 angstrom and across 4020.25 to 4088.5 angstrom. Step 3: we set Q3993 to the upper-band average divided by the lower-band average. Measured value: 1.2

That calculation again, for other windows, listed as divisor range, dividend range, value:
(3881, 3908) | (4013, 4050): 1.28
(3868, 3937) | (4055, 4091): 1.23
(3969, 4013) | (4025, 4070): 1.10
